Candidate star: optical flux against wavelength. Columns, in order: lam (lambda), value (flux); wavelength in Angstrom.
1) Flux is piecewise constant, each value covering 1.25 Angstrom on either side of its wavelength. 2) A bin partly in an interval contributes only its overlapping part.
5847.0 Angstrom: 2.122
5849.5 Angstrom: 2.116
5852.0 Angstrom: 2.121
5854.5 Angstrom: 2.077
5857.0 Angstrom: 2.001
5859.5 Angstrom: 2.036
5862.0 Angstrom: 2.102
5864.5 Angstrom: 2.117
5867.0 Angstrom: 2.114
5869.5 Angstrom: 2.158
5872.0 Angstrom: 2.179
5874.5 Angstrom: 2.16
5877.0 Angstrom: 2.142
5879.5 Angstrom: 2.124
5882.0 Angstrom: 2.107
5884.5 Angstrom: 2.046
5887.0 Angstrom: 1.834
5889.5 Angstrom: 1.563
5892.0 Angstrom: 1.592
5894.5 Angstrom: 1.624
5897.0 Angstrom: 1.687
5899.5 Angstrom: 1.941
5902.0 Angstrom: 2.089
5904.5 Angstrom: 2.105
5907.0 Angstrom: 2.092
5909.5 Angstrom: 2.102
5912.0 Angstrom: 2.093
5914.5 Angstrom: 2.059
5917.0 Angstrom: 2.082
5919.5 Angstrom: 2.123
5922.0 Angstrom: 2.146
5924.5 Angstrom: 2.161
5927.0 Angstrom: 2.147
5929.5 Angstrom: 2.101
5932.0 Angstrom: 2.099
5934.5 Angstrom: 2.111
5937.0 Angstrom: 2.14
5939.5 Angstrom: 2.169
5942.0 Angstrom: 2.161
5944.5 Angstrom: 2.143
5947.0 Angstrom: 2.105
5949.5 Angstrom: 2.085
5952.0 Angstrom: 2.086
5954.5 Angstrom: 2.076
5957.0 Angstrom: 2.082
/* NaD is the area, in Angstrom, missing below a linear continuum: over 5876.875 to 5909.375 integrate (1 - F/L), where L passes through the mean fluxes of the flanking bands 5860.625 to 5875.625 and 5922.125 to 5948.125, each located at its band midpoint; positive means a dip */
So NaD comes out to 3.3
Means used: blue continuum 2.14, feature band 1.92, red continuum 2.13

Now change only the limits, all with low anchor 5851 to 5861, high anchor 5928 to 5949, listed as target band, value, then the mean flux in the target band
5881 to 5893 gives 1.5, 1.83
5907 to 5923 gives 0.1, 2.1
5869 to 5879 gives -0.4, 2.16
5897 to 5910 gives 0.4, 2.03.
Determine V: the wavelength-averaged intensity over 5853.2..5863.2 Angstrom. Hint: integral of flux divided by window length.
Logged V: 2.05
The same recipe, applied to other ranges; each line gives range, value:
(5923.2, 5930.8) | 2.14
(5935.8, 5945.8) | 2.15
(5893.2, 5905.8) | 1.89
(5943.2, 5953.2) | 2.11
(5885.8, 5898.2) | 1.66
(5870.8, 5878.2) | 2.16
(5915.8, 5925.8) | 2.13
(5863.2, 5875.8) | 2.15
